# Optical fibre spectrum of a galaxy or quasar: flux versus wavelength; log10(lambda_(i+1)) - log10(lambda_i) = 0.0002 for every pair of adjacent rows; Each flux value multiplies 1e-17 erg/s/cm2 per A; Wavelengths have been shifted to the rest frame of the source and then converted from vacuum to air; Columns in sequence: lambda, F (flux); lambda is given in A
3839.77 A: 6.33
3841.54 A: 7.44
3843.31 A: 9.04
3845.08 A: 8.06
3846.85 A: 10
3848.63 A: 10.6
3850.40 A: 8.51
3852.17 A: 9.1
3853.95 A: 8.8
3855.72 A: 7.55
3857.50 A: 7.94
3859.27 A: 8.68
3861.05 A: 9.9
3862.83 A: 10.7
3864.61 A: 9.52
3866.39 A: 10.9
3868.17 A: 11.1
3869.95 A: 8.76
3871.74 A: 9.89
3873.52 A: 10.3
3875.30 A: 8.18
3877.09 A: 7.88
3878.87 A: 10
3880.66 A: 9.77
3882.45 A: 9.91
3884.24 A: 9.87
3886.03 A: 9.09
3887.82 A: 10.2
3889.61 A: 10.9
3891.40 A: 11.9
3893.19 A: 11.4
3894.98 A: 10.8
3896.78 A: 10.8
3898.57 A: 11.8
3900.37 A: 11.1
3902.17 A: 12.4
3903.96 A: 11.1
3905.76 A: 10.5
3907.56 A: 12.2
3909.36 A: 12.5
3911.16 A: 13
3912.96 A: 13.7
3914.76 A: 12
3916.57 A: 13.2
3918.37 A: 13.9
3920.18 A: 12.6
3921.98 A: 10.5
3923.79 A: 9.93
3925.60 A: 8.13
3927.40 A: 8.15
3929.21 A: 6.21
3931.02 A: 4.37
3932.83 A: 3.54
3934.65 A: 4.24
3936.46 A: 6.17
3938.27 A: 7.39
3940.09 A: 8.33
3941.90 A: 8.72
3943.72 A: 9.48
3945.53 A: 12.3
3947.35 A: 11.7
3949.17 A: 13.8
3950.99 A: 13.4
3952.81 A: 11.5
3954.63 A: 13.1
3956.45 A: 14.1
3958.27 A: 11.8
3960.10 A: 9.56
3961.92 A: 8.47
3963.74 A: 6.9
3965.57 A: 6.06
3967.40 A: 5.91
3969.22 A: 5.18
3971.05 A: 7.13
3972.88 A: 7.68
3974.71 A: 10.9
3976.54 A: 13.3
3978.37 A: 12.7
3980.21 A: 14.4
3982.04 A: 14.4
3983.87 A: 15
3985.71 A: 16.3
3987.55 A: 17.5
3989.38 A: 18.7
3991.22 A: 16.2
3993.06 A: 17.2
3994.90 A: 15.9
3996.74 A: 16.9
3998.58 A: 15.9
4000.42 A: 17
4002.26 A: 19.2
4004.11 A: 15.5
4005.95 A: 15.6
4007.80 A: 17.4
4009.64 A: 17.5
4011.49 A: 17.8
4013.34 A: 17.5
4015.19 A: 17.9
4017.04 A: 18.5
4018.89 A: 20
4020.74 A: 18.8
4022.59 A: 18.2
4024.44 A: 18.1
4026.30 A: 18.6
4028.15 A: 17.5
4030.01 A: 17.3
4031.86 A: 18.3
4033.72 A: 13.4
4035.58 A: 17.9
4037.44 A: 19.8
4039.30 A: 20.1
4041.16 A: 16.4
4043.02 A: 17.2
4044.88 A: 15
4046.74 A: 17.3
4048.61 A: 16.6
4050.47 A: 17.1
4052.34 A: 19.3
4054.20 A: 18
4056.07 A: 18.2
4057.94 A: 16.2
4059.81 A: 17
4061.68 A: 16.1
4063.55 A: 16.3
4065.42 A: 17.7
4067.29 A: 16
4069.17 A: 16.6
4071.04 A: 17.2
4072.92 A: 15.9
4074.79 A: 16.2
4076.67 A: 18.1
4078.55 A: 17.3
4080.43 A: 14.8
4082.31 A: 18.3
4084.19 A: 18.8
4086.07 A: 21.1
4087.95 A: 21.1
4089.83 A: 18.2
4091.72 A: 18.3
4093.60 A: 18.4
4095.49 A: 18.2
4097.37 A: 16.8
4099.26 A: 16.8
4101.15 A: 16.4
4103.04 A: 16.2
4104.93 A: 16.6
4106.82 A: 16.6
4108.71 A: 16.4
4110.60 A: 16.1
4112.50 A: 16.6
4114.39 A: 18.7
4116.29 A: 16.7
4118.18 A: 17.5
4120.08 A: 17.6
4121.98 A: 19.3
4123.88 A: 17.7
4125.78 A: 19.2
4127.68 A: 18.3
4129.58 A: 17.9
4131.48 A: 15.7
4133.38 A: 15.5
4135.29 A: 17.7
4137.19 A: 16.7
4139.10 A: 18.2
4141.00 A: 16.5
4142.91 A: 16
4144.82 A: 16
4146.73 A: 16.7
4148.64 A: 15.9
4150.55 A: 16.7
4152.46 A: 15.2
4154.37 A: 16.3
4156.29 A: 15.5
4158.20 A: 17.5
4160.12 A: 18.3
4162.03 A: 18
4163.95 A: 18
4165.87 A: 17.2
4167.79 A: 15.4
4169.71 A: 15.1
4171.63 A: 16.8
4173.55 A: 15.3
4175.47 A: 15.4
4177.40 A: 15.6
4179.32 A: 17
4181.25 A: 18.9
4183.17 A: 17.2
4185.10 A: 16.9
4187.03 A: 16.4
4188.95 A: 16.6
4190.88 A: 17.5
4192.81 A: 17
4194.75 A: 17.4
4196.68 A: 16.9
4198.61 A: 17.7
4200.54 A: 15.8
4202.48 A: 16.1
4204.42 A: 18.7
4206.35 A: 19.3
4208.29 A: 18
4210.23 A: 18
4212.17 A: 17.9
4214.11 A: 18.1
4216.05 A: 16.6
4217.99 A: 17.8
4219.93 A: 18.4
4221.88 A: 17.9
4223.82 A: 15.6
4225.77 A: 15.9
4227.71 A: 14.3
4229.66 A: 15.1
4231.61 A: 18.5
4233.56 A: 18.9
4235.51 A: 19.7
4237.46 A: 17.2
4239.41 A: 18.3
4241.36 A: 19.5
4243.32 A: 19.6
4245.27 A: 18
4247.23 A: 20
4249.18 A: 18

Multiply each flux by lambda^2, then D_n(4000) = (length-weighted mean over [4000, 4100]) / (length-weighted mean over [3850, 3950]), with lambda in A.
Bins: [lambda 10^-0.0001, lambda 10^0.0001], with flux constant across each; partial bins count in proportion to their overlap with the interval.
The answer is 1.91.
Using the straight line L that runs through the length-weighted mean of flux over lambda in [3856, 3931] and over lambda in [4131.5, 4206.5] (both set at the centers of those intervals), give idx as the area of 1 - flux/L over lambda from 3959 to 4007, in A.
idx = -2.0 A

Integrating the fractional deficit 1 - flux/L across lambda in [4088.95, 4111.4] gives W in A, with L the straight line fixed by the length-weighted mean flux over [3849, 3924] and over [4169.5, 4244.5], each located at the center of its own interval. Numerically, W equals -3.1 A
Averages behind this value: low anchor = 10.6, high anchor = 17.3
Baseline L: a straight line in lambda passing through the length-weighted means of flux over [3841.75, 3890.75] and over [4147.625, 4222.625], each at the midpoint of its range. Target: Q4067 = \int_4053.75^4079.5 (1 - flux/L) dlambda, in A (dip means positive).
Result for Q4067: -4.9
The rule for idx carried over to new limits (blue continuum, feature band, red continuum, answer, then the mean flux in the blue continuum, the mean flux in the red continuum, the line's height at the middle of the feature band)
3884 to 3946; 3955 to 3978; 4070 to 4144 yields 5.56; 10.1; 17.4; 12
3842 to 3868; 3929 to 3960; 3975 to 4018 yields 9.79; 9.26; 16.4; 13.8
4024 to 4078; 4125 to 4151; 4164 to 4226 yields 0.29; 17.2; 17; 17.1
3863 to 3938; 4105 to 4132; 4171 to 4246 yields -3.99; 10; 17.3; 15.2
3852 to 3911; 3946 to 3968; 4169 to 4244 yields 2.23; 10.2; 17.3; 11.9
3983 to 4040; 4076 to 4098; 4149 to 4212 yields -1.38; 17.5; 16.9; 17.2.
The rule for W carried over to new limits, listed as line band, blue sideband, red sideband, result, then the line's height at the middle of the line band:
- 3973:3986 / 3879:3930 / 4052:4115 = 0.29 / 13.6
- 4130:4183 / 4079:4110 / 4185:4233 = 2.46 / 17.4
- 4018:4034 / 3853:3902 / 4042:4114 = -2.74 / 15.4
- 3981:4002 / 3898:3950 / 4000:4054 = -2.10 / 15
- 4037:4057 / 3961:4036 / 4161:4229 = -2.84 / 15.5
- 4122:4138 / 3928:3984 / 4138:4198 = -2.13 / 15.4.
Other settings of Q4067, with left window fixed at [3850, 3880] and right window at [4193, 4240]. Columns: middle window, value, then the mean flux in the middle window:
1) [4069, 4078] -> -1.74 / 16.8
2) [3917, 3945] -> 6.58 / 8.25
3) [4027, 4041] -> -4.77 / 17.7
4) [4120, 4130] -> -2.04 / 18.4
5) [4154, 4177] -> -0.46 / 16.5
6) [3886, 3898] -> -1.16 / 10.9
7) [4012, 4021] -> -4.00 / 18.5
